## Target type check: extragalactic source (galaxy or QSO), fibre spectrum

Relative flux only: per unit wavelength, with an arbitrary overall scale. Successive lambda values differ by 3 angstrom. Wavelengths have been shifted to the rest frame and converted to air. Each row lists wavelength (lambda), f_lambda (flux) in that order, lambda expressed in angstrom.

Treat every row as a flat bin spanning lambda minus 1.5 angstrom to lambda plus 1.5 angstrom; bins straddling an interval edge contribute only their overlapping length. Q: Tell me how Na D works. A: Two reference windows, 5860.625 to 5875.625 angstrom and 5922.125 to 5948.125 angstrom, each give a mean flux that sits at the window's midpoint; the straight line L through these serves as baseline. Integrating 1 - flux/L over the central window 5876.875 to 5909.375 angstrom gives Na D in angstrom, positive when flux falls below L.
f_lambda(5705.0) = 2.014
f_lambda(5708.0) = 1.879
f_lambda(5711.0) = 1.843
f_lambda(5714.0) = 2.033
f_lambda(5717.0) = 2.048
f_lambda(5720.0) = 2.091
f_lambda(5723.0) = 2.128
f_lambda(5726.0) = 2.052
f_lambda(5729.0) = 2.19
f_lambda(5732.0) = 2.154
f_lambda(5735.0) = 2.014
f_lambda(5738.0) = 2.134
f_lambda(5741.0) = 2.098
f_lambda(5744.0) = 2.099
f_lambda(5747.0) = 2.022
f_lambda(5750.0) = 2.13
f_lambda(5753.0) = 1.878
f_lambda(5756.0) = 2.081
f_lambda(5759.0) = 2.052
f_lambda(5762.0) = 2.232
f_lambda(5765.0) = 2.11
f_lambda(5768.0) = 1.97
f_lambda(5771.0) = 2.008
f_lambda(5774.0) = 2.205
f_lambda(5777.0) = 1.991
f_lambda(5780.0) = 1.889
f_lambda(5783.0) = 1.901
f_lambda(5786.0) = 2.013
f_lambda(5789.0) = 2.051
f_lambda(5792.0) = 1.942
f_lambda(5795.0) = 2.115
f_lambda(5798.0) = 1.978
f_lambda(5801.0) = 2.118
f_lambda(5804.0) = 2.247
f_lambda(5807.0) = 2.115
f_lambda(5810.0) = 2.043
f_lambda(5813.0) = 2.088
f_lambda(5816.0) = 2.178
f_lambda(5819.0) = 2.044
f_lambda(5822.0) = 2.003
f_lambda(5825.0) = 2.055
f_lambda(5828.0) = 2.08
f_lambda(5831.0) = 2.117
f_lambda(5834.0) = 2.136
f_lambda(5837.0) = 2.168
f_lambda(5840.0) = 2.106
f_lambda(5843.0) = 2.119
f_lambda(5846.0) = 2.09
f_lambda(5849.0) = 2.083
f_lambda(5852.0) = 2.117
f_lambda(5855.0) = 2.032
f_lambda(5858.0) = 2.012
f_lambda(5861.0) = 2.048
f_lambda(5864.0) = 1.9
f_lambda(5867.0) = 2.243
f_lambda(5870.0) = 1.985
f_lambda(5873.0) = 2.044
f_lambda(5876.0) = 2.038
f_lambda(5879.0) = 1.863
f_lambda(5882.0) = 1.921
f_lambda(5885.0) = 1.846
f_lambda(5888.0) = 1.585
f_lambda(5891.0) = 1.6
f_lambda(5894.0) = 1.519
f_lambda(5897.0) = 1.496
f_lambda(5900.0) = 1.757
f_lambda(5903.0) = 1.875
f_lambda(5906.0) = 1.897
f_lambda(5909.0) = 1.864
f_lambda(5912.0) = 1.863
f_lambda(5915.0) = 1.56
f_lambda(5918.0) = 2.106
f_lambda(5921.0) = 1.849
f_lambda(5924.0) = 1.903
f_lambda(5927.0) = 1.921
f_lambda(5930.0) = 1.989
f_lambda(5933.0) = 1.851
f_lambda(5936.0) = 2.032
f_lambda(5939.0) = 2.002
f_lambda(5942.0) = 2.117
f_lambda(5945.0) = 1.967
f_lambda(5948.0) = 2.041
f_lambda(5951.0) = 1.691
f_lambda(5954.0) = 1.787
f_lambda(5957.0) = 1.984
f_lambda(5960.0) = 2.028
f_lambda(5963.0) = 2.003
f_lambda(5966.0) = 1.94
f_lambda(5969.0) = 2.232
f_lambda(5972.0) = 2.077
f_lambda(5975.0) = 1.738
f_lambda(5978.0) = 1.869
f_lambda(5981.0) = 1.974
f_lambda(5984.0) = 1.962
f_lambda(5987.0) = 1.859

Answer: 4.3 angstrom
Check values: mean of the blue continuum 2.04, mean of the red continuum 1.98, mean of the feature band 1.75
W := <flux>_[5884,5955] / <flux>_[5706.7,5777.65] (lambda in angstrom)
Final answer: 0.89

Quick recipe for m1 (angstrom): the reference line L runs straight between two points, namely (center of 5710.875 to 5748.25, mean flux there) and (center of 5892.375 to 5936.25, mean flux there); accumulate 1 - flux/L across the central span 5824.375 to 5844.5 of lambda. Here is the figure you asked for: -1.9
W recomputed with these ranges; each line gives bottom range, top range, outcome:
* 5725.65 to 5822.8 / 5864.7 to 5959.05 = 0.91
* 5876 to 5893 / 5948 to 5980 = 1.09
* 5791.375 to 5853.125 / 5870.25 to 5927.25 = 0.87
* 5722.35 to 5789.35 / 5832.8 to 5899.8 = 0.95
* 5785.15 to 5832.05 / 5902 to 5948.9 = 0.93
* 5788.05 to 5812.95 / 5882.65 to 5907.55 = 0.82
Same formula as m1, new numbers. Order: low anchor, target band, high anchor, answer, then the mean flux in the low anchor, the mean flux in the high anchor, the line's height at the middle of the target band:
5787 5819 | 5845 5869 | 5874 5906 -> -2.3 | 2.08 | 1.76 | 1.88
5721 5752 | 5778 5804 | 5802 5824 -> 1.1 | 2.1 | 2.1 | 2.1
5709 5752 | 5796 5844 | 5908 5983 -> -2.0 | 2.07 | 1.94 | 2.01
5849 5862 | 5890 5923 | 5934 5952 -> 4.0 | 2.06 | 1.98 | 2.01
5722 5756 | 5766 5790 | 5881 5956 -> 0.3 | 2.08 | 1.84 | 2.03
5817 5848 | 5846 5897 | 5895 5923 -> 0.8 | 2.09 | 1.8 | 1.95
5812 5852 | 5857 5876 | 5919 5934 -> -0.1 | 2.1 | 1.91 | 2.03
